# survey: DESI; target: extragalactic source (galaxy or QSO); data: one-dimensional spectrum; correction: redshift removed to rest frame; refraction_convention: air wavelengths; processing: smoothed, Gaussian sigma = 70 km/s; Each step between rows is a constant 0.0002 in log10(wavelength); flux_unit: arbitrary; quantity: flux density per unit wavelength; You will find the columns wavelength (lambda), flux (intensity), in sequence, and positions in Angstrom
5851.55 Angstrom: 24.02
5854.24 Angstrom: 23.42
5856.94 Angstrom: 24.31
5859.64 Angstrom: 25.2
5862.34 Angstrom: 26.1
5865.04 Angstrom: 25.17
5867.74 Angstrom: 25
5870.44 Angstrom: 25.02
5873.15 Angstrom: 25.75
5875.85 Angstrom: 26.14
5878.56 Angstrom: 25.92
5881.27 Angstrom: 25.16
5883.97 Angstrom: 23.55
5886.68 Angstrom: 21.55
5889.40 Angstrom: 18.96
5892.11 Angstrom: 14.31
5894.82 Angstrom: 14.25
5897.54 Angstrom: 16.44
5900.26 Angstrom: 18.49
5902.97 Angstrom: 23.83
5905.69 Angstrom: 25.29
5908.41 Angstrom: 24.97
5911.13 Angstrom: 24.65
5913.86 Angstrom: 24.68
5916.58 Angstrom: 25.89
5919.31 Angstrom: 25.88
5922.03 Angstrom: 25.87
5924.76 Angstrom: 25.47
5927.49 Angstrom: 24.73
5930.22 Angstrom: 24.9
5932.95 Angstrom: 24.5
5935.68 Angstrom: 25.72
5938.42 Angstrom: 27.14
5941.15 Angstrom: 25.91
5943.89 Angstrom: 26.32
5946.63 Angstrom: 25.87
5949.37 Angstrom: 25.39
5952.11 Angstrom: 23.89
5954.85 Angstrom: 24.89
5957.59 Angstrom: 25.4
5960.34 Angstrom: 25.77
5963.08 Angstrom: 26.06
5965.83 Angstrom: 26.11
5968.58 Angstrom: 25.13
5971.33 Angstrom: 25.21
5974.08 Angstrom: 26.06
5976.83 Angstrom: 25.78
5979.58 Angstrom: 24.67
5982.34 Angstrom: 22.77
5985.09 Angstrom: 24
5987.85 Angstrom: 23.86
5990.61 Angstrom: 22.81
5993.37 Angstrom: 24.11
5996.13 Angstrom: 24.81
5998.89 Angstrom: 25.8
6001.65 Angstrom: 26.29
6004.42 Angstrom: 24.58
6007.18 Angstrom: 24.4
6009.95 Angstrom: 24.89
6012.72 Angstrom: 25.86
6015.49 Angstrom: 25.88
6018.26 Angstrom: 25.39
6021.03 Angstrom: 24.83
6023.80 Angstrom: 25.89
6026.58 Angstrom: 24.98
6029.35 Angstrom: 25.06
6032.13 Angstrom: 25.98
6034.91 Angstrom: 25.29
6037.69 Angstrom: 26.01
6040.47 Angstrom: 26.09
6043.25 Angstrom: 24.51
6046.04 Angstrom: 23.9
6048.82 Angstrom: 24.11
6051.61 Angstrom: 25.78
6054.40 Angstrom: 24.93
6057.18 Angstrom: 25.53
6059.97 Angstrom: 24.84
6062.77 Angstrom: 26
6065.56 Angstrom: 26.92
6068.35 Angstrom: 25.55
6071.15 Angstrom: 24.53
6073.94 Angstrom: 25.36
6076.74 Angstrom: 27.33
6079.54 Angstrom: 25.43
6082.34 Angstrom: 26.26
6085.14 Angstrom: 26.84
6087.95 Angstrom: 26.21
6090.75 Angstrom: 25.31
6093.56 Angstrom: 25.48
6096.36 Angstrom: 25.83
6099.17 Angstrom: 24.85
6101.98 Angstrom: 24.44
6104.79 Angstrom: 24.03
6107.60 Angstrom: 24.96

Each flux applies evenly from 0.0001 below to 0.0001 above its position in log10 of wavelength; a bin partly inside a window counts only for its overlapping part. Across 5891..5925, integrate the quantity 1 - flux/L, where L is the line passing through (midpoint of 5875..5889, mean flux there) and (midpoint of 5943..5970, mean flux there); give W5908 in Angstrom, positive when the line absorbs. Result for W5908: 3.16 Angstrom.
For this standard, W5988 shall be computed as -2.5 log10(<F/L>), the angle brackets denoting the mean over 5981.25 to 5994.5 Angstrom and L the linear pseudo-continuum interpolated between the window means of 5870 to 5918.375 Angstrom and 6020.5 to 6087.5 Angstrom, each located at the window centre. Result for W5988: 0.03 mag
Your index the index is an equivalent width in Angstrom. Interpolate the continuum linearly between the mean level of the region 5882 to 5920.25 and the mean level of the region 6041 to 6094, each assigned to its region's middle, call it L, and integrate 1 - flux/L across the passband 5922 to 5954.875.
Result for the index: -4.3 Angstrom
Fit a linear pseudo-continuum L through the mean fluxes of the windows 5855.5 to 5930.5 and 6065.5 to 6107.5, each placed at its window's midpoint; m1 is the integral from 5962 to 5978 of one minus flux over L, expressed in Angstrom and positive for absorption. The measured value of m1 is -0.9 Angstrom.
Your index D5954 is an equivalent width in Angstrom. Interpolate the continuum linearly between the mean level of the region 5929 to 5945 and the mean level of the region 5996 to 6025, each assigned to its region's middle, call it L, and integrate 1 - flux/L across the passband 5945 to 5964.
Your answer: 0.2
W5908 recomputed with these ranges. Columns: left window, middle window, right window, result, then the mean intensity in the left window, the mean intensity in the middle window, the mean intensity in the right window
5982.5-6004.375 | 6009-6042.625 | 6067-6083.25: -0.74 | 24.4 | 25.5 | 25.7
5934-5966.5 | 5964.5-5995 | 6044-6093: 1.26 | 25.7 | 24.6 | 25.6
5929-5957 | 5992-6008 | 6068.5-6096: 0.37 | 25.5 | 25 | 25.8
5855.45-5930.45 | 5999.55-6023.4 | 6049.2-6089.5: -0.28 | 23.5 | 25.3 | 25.8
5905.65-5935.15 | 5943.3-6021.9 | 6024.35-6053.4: 0.40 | 25.2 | 25.1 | 25.2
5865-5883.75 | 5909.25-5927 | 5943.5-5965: 0.03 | 25.4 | 25.4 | 25.4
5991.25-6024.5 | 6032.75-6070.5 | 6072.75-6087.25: 0.70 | 25.2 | 25.3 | 26.2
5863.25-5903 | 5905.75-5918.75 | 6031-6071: -1.49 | 22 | 25.1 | 25.4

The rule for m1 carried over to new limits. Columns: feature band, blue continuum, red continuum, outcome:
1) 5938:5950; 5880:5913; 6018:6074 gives -2.00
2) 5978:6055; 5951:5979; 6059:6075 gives 1.75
